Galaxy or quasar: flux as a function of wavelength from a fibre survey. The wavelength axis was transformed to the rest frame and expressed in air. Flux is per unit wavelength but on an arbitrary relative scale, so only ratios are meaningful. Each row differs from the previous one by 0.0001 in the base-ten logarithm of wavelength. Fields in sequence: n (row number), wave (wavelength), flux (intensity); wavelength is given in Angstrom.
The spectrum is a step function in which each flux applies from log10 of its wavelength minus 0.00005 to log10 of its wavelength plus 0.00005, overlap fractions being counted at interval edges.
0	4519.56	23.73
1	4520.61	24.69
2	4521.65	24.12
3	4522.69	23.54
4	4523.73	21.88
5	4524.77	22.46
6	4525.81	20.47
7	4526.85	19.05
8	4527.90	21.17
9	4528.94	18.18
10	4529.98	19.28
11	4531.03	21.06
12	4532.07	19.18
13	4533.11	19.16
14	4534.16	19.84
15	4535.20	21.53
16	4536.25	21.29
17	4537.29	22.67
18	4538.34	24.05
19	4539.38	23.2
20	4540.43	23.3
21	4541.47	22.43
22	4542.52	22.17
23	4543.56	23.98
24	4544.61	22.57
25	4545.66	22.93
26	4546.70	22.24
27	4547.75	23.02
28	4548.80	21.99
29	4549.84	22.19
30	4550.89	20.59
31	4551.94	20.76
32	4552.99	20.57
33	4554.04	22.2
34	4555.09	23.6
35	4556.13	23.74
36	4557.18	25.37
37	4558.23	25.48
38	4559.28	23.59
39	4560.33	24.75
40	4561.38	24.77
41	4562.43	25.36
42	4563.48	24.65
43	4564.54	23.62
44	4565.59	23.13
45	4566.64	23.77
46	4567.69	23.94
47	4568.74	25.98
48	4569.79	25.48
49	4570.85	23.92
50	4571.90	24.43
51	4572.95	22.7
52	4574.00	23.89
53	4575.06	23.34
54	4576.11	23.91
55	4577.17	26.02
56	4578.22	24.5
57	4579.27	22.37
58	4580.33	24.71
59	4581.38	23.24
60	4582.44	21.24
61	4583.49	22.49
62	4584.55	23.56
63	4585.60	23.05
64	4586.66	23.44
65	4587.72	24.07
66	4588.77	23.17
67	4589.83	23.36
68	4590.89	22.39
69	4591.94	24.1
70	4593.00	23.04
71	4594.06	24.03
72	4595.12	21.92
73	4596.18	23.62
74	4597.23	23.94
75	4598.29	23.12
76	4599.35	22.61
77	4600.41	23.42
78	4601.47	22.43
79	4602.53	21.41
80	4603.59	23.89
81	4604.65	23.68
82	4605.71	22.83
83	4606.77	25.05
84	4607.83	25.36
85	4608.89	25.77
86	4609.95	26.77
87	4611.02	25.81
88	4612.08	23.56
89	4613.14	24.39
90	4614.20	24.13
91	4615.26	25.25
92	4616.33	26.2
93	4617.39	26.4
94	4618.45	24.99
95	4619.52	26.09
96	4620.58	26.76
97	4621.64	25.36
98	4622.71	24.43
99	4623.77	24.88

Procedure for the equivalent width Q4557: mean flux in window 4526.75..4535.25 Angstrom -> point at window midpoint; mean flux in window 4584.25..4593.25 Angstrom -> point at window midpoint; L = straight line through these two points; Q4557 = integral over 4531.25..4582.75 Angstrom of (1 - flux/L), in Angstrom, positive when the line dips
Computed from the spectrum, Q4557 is -4.20 Angstrom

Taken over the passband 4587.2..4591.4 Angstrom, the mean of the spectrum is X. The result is 23.3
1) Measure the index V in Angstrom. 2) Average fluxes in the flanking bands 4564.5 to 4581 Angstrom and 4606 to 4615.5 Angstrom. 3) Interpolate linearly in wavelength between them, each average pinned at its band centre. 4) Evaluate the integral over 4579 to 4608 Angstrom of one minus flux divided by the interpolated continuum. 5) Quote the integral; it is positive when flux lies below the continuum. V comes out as 1.63 Angstrom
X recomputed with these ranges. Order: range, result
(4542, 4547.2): 22.8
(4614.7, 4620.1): 25.8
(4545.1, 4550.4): 22.5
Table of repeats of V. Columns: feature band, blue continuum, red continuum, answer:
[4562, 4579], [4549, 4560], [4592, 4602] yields -1.0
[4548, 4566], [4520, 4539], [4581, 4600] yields -0.9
